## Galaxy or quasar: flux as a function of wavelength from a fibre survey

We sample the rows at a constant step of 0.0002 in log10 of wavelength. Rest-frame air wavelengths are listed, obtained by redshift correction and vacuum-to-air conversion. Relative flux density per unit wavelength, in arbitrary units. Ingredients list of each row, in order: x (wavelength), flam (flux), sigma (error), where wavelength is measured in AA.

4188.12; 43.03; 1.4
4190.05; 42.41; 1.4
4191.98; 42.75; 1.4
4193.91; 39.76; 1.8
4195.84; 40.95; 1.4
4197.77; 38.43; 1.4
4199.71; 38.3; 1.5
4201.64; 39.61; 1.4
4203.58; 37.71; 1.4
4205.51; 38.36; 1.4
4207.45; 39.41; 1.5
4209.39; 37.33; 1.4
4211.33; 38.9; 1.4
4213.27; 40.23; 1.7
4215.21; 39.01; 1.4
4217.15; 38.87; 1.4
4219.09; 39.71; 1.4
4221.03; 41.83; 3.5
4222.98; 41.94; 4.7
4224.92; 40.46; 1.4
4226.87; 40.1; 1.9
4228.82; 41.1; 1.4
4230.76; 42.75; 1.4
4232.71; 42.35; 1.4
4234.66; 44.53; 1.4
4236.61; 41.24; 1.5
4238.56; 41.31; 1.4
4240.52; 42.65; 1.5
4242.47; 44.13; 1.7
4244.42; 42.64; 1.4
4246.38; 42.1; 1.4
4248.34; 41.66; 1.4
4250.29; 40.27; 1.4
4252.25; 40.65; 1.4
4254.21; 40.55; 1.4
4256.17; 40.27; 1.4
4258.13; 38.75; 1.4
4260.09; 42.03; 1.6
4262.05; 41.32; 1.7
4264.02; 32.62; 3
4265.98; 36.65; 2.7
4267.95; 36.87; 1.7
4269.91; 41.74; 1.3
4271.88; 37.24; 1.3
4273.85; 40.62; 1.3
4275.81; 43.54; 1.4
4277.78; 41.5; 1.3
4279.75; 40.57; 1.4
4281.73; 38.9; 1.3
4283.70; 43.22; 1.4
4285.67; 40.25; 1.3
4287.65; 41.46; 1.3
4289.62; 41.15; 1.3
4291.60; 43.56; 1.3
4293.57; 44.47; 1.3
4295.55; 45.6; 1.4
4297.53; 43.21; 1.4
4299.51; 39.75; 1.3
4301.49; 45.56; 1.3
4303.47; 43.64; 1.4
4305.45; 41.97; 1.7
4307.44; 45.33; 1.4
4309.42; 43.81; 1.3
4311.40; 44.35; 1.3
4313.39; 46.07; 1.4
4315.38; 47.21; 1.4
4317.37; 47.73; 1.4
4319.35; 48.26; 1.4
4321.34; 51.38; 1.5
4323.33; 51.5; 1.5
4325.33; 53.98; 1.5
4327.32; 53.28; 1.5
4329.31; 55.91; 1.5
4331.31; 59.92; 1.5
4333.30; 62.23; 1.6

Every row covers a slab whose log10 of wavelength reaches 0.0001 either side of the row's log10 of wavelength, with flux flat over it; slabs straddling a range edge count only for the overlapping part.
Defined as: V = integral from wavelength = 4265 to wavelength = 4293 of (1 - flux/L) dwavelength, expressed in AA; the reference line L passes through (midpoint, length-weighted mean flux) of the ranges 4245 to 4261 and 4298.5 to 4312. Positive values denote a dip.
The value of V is 1.0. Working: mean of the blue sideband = 40.8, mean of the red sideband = 43.5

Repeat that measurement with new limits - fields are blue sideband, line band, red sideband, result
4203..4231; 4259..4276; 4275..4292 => 0.9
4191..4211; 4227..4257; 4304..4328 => 0.3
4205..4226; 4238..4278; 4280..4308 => 0.8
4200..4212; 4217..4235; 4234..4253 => -0.4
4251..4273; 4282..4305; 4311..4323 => 0.7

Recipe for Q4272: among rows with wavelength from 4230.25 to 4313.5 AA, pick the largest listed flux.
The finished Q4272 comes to 46.07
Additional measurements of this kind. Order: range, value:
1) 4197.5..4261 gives 44.53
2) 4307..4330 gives 55.91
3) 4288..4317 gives 47.21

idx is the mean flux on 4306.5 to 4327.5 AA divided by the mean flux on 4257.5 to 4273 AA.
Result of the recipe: 1.26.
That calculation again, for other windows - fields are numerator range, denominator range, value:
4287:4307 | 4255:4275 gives 1.11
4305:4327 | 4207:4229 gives 1.20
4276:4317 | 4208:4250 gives 1.05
